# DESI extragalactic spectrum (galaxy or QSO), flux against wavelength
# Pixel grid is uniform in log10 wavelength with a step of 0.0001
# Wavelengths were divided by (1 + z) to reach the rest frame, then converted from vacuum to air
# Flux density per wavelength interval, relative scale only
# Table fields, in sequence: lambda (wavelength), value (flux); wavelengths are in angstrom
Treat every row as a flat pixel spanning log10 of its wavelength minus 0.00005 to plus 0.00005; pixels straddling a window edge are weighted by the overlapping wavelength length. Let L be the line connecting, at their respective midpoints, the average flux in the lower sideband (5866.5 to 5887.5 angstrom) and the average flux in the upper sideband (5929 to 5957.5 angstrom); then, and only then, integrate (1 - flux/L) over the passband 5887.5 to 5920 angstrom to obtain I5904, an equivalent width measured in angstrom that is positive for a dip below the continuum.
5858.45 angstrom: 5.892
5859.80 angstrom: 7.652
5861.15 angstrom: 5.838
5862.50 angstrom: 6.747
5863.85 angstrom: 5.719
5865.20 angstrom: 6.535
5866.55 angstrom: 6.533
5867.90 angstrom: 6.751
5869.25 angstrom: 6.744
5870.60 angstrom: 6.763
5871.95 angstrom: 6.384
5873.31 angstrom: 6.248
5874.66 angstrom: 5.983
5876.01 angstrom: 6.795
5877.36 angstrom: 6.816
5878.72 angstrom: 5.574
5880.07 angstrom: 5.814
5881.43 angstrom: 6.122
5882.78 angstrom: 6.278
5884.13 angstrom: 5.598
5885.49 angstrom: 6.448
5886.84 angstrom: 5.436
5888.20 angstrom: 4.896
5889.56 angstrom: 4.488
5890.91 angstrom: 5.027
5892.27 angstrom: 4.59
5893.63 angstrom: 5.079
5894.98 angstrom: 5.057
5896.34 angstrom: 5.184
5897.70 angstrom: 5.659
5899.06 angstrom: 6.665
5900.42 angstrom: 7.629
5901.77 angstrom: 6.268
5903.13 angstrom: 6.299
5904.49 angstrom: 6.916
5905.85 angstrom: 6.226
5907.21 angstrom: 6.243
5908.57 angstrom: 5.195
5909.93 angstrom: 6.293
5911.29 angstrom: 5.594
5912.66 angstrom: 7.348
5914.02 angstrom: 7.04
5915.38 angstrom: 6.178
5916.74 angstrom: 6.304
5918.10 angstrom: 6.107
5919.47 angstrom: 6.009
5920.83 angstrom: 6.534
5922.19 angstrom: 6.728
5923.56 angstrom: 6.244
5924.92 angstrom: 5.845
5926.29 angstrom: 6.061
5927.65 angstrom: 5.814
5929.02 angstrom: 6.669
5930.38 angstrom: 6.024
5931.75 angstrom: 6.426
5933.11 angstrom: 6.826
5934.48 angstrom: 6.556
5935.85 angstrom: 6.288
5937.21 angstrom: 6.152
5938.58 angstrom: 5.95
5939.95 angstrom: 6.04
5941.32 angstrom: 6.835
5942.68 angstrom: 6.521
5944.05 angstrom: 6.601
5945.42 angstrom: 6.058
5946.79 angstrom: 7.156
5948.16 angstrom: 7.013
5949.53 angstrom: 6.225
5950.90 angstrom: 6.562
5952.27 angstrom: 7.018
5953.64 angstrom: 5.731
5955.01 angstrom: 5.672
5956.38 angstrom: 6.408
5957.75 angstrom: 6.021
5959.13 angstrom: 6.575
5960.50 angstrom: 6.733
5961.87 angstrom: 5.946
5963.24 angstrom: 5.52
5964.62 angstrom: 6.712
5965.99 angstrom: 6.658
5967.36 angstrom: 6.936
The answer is 2.0 angstrom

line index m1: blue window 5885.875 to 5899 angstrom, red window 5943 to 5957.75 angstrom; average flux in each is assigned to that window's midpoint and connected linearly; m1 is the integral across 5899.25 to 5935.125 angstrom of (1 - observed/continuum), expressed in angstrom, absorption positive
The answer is -4.3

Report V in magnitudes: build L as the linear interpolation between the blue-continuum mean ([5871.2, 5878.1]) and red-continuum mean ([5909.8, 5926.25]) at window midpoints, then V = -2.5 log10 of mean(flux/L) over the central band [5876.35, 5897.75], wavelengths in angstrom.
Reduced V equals 0.16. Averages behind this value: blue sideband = 6.44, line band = 5.52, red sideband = 6.34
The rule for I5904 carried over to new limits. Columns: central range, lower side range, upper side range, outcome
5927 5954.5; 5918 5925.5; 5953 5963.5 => -1.1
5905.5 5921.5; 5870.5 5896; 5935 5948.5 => -0.4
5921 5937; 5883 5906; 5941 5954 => -0.1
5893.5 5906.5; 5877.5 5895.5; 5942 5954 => -1.0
